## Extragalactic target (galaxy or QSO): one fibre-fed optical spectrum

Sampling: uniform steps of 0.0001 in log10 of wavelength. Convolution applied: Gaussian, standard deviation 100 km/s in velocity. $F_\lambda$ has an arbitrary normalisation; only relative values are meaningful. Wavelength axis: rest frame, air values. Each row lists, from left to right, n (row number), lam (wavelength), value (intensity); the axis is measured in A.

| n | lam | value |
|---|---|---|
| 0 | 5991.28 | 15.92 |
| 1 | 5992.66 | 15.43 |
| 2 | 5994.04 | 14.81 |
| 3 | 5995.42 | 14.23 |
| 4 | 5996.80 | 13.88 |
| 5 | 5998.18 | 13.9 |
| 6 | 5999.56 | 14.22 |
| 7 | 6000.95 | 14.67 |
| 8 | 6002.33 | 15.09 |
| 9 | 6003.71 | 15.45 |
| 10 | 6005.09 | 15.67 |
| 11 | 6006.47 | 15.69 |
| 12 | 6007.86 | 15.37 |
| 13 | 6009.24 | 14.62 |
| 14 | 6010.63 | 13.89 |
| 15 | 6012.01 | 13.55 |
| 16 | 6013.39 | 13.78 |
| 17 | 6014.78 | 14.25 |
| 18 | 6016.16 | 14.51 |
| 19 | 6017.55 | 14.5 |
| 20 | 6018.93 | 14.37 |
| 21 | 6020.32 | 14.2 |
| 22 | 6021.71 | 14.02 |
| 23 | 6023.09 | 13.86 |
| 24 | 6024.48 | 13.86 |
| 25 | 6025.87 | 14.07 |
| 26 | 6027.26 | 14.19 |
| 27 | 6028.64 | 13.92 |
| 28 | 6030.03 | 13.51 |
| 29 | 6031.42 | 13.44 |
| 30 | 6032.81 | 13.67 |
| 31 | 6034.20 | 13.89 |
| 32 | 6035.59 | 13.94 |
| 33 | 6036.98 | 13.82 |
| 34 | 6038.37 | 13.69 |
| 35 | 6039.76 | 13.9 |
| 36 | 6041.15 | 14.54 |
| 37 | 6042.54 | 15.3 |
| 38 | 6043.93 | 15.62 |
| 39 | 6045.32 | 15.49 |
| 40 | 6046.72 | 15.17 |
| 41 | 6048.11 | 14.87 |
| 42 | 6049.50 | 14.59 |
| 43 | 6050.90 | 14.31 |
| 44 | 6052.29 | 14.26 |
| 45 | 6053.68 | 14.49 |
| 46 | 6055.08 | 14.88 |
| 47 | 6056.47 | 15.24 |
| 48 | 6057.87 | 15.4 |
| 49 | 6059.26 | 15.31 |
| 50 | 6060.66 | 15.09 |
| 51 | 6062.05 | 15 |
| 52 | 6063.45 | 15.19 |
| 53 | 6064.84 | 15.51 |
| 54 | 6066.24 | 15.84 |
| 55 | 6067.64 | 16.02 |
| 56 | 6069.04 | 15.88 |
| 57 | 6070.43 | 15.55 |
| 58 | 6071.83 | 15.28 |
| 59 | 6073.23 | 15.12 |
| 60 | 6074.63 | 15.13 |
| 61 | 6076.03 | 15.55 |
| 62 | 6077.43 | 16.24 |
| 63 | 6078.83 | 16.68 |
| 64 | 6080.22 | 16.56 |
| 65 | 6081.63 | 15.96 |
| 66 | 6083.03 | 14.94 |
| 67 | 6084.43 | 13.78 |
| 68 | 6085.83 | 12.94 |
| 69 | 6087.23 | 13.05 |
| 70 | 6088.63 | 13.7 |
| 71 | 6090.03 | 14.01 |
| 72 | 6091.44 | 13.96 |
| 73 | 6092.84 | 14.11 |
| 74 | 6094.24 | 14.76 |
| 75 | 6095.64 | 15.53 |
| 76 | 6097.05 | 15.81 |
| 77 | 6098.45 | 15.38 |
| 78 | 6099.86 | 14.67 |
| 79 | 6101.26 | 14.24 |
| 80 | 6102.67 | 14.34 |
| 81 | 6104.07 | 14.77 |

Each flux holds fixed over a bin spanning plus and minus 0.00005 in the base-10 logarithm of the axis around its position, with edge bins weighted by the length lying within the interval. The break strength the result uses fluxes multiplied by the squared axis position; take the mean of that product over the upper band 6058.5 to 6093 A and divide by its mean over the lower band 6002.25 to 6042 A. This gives 1.08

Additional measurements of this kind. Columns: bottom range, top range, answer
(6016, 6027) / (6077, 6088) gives 1.08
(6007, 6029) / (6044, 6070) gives 1.08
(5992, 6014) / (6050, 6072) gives 1.06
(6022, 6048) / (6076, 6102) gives 1.06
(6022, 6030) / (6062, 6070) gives 1.13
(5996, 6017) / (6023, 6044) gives 0.97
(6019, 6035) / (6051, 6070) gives 1.11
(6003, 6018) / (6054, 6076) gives 1.07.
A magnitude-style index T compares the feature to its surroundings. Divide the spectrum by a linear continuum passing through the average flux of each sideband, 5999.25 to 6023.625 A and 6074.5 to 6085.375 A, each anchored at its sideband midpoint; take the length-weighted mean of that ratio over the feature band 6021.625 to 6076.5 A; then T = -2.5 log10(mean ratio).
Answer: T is 0.03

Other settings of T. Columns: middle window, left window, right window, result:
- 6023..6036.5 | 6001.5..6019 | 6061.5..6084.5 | 0.09 mag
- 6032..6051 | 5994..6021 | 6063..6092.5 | 0.02 mag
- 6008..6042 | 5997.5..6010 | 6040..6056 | 0.07 mag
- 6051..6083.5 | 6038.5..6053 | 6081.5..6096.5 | -0.07 mag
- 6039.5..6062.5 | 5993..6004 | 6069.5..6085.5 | 0.02 mag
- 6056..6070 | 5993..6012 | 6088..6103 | -0.06 mag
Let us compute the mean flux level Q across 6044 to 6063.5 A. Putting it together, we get 15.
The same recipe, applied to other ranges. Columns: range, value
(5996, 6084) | 14.8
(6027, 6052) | 14.3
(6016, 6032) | 14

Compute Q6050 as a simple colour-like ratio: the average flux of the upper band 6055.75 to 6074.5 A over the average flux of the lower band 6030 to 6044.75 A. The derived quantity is 1.09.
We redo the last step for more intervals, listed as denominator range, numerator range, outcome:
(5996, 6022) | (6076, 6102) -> 1.02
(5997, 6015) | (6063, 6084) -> 1.07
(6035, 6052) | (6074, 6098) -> 1.02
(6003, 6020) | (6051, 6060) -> 1.02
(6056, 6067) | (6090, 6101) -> 0.97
